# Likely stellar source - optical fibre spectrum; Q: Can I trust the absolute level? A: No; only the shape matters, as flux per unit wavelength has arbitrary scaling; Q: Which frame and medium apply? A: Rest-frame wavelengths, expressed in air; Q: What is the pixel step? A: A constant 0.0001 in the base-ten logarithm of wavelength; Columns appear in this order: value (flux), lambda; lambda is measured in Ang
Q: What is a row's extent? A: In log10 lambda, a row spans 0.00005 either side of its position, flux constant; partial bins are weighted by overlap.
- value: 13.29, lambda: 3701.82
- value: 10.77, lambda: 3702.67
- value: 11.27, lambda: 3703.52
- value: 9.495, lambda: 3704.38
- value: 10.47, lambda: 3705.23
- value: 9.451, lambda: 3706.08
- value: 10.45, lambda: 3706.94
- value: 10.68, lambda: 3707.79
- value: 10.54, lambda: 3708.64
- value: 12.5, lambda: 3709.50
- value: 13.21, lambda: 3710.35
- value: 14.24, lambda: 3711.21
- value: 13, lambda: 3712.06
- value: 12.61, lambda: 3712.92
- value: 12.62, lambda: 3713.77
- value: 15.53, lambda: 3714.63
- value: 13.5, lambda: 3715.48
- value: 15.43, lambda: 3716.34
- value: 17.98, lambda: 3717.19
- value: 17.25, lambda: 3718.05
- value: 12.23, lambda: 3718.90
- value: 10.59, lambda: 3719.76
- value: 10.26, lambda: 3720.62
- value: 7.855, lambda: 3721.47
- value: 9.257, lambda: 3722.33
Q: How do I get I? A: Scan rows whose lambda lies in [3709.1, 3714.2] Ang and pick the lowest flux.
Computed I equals 12.5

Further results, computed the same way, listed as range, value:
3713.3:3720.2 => 10.59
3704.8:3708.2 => 9.451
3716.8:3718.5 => 17.25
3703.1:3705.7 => 9.495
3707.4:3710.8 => 10.54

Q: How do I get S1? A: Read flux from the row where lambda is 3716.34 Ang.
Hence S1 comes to 15.43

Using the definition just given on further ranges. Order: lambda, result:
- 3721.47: 7.855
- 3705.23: 10.47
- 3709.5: 12.5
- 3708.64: 10.54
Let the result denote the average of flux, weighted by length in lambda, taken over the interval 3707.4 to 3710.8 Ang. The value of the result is 11.7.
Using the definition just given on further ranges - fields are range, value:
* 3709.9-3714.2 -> 13.1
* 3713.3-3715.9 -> 13.9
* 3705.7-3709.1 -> 10.3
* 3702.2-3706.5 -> 10.3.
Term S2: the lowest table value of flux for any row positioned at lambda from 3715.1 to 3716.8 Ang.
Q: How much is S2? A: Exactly 13.5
